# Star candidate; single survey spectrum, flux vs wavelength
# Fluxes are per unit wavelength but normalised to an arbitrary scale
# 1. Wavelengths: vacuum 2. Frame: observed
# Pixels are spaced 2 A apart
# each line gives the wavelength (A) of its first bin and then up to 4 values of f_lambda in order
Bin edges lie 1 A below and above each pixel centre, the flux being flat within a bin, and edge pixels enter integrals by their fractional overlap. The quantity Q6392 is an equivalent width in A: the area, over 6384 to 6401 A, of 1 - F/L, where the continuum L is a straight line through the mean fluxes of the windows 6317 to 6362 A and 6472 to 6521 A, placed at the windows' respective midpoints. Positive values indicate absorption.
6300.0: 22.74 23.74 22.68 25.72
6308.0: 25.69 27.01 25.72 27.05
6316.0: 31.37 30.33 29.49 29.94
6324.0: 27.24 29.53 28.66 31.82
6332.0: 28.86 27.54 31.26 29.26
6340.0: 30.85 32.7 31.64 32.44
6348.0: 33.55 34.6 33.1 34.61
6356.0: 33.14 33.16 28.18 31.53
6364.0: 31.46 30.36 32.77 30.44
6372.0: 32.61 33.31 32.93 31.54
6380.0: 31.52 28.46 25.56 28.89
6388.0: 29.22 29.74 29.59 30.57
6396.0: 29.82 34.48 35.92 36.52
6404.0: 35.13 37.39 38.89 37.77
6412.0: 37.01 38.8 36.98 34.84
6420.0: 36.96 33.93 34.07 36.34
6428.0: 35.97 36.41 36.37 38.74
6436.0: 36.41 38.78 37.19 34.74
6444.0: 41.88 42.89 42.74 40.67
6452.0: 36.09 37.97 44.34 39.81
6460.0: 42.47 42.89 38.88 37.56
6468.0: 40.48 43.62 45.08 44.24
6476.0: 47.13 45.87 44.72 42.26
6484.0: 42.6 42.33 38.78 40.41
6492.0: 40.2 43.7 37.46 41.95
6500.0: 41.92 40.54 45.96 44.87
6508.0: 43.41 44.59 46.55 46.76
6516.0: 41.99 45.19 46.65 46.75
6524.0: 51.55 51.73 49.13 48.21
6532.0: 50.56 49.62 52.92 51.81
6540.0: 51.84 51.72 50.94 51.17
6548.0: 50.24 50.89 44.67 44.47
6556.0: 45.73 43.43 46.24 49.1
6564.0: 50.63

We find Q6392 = 2.2 A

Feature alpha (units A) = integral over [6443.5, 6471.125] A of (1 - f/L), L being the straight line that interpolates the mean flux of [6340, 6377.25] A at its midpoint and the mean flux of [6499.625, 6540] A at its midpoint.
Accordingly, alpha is 0.4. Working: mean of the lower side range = 32.3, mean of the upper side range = 47.2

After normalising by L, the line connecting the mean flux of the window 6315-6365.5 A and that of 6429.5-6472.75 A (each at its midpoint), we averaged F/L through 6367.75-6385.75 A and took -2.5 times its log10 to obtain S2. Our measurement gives 0.10 mag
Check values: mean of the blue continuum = 31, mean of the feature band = 30.9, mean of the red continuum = 39.8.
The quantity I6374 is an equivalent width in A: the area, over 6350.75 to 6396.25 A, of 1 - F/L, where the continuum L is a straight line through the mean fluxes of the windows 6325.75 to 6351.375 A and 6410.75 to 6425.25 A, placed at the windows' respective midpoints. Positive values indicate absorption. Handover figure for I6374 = 3.0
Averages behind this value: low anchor 31.1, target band 31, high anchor 36.1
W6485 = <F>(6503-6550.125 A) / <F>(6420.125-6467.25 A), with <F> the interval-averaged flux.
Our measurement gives 1.26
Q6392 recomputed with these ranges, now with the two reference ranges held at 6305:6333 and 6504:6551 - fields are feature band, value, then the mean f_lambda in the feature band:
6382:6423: 3.2 A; 33.8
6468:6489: 0.2 A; 43.5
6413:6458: 2.1 A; 37.9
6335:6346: -0.3 A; 31.3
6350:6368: 0.1 A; 32.1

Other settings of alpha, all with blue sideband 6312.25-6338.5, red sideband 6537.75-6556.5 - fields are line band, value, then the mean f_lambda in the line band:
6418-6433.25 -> 1.05 A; 35.7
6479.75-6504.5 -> 1.55 A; 41.6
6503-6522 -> 0.42 A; 45.2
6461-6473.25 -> 0.19 A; 41.5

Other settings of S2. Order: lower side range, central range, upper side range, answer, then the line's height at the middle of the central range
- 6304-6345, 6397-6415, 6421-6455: -0.05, 35.2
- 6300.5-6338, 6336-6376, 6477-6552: -0.03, 31.4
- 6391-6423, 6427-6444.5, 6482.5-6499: 0.00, 37.2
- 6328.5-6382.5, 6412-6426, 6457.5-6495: 0.04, 37.2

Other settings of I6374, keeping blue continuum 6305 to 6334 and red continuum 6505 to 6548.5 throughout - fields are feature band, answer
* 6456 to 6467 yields 0.4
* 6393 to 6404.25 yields 0.8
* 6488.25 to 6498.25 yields 1.1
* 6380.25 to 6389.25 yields 1.7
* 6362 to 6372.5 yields 0.5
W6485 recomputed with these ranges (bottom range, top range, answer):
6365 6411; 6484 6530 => 1.37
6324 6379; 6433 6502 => 1.31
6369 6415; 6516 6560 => 1.48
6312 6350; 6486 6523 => 1.43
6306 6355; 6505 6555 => 1.61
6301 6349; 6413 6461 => 1.32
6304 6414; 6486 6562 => 1.48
